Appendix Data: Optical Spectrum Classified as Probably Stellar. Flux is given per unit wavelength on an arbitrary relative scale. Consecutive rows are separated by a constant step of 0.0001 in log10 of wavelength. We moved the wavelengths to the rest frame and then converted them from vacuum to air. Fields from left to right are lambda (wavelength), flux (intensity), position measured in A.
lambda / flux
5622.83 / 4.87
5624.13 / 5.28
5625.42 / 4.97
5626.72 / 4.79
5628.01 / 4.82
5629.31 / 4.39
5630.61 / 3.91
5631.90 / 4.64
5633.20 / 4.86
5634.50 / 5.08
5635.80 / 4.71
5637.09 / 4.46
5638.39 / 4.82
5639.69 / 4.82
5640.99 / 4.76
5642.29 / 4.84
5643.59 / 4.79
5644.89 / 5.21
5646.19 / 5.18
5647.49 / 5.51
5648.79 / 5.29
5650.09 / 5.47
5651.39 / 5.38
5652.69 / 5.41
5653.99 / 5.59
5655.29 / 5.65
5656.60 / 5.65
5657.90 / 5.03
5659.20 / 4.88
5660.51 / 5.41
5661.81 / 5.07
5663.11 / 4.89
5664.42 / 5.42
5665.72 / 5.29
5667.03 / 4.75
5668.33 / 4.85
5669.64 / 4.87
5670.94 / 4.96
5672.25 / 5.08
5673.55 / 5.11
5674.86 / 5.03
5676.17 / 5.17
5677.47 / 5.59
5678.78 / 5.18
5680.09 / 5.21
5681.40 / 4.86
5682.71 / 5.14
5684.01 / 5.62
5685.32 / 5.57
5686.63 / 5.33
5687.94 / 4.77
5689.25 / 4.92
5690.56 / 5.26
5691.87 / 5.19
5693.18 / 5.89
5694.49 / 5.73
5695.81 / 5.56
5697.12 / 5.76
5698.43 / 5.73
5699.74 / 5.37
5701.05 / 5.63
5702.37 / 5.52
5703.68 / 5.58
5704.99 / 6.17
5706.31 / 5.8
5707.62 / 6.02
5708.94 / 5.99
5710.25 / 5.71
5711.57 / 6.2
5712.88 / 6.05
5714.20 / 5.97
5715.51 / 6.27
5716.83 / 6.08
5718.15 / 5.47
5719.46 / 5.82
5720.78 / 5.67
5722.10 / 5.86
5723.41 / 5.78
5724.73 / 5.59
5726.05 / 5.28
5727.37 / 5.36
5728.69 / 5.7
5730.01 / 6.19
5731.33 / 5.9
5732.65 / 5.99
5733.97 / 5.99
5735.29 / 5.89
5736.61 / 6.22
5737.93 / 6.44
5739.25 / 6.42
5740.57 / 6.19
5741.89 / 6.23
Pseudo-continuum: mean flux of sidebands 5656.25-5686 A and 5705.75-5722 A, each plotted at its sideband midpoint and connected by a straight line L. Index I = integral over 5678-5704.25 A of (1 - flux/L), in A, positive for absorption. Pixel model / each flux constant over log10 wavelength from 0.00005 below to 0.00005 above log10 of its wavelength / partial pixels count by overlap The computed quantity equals 0.6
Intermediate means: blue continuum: 5.15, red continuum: 5.92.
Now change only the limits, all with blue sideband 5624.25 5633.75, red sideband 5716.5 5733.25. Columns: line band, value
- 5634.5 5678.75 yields -1.3 A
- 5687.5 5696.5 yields 0.0 A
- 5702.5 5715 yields -0.8 A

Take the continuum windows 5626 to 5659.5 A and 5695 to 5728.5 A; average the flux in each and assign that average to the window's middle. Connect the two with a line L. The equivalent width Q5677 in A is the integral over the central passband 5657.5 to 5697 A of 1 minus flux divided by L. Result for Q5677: 1.4 A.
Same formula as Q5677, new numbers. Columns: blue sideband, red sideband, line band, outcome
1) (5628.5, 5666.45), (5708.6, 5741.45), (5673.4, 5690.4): 0.75 A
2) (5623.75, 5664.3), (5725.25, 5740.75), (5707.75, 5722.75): -0.40 A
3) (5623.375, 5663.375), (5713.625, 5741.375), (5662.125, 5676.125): 0.69 A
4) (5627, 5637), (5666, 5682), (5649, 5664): -1.34 A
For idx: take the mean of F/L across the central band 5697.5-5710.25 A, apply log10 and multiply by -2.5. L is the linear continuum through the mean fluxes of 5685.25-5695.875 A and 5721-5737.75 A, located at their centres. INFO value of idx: -0.05 mag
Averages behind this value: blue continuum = 5.33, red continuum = 5.83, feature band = 5.76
